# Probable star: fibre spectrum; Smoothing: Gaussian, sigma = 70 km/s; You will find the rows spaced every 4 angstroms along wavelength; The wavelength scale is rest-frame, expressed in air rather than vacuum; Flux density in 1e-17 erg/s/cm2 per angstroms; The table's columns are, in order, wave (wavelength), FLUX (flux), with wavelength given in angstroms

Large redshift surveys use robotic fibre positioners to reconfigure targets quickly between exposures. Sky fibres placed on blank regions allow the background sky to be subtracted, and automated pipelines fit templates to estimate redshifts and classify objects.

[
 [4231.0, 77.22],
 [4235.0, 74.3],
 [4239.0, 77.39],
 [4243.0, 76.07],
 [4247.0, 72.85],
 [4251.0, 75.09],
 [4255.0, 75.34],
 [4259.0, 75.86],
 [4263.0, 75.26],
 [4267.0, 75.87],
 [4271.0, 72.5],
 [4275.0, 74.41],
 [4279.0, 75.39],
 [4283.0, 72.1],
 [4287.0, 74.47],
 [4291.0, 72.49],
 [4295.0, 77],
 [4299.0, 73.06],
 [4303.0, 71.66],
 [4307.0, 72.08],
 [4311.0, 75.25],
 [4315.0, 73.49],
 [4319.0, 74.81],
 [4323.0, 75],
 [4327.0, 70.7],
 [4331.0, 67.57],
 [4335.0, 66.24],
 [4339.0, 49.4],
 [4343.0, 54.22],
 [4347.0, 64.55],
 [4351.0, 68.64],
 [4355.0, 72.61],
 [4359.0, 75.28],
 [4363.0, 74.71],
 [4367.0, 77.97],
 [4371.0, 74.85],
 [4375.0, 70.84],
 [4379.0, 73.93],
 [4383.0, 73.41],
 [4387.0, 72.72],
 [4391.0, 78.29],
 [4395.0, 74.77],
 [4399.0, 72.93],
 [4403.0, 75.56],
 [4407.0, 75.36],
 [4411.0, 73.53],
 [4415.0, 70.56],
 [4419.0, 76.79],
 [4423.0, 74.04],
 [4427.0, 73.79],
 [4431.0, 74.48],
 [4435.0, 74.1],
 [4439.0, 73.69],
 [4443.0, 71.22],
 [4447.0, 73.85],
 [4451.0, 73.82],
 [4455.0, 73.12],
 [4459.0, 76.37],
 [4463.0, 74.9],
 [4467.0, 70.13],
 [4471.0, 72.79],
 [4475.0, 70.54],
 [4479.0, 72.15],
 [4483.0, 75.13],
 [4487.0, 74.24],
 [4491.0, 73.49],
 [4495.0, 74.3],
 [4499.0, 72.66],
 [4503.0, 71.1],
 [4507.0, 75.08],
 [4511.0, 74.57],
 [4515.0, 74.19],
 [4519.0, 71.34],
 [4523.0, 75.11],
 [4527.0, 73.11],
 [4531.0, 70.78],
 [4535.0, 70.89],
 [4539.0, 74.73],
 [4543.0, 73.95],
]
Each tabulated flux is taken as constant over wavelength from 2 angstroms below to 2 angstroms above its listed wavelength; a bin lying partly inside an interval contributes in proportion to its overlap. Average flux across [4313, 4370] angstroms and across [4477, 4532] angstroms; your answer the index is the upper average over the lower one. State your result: 1.06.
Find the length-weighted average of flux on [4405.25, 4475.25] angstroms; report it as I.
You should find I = 73.6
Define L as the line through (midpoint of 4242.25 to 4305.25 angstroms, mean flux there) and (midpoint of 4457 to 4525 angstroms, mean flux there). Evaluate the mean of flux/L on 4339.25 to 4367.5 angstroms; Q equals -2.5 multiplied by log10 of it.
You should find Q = 0.09 mag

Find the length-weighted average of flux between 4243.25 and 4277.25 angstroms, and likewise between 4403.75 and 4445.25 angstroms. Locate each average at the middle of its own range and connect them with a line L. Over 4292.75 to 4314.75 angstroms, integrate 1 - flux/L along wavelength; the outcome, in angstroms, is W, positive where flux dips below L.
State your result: 0.2 angstroms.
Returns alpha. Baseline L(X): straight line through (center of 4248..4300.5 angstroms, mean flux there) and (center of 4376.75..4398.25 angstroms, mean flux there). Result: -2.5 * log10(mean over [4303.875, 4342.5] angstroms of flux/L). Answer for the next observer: 0.09 mag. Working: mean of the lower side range 74.5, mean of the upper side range 74.5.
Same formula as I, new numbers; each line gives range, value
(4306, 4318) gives 73.8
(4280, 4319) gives 73.6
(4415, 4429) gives 74.3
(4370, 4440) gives 74.1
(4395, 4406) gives 74.4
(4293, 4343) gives 69.9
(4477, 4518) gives 73.6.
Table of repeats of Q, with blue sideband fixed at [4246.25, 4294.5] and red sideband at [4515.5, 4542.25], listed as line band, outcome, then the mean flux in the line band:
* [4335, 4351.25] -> 0.24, 59.1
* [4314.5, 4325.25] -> -0.01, 74.5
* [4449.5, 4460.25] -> -0.02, 74.3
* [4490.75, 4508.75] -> 0.00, 73.3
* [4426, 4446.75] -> 0.00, 73.5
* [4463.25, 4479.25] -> 0.02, 71.7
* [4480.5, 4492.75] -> -0.02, 74.2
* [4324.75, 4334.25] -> 0.08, 68.9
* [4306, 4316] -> 0.01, 73.8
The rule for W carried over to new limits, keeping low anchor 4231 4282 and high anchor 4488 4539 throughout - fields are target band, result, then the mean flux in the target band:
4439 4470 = 0.1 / 73.3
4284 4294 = 0.1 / 73.7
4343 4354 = 1.4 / 64.9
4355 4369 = -0.2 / 75.5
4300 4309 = 0.3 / 72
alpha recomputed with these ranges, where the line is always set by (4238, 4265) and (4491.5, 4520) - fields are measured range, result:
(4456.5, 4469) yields 0.00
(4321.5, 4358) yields 0.14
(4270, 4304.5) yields 0.02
